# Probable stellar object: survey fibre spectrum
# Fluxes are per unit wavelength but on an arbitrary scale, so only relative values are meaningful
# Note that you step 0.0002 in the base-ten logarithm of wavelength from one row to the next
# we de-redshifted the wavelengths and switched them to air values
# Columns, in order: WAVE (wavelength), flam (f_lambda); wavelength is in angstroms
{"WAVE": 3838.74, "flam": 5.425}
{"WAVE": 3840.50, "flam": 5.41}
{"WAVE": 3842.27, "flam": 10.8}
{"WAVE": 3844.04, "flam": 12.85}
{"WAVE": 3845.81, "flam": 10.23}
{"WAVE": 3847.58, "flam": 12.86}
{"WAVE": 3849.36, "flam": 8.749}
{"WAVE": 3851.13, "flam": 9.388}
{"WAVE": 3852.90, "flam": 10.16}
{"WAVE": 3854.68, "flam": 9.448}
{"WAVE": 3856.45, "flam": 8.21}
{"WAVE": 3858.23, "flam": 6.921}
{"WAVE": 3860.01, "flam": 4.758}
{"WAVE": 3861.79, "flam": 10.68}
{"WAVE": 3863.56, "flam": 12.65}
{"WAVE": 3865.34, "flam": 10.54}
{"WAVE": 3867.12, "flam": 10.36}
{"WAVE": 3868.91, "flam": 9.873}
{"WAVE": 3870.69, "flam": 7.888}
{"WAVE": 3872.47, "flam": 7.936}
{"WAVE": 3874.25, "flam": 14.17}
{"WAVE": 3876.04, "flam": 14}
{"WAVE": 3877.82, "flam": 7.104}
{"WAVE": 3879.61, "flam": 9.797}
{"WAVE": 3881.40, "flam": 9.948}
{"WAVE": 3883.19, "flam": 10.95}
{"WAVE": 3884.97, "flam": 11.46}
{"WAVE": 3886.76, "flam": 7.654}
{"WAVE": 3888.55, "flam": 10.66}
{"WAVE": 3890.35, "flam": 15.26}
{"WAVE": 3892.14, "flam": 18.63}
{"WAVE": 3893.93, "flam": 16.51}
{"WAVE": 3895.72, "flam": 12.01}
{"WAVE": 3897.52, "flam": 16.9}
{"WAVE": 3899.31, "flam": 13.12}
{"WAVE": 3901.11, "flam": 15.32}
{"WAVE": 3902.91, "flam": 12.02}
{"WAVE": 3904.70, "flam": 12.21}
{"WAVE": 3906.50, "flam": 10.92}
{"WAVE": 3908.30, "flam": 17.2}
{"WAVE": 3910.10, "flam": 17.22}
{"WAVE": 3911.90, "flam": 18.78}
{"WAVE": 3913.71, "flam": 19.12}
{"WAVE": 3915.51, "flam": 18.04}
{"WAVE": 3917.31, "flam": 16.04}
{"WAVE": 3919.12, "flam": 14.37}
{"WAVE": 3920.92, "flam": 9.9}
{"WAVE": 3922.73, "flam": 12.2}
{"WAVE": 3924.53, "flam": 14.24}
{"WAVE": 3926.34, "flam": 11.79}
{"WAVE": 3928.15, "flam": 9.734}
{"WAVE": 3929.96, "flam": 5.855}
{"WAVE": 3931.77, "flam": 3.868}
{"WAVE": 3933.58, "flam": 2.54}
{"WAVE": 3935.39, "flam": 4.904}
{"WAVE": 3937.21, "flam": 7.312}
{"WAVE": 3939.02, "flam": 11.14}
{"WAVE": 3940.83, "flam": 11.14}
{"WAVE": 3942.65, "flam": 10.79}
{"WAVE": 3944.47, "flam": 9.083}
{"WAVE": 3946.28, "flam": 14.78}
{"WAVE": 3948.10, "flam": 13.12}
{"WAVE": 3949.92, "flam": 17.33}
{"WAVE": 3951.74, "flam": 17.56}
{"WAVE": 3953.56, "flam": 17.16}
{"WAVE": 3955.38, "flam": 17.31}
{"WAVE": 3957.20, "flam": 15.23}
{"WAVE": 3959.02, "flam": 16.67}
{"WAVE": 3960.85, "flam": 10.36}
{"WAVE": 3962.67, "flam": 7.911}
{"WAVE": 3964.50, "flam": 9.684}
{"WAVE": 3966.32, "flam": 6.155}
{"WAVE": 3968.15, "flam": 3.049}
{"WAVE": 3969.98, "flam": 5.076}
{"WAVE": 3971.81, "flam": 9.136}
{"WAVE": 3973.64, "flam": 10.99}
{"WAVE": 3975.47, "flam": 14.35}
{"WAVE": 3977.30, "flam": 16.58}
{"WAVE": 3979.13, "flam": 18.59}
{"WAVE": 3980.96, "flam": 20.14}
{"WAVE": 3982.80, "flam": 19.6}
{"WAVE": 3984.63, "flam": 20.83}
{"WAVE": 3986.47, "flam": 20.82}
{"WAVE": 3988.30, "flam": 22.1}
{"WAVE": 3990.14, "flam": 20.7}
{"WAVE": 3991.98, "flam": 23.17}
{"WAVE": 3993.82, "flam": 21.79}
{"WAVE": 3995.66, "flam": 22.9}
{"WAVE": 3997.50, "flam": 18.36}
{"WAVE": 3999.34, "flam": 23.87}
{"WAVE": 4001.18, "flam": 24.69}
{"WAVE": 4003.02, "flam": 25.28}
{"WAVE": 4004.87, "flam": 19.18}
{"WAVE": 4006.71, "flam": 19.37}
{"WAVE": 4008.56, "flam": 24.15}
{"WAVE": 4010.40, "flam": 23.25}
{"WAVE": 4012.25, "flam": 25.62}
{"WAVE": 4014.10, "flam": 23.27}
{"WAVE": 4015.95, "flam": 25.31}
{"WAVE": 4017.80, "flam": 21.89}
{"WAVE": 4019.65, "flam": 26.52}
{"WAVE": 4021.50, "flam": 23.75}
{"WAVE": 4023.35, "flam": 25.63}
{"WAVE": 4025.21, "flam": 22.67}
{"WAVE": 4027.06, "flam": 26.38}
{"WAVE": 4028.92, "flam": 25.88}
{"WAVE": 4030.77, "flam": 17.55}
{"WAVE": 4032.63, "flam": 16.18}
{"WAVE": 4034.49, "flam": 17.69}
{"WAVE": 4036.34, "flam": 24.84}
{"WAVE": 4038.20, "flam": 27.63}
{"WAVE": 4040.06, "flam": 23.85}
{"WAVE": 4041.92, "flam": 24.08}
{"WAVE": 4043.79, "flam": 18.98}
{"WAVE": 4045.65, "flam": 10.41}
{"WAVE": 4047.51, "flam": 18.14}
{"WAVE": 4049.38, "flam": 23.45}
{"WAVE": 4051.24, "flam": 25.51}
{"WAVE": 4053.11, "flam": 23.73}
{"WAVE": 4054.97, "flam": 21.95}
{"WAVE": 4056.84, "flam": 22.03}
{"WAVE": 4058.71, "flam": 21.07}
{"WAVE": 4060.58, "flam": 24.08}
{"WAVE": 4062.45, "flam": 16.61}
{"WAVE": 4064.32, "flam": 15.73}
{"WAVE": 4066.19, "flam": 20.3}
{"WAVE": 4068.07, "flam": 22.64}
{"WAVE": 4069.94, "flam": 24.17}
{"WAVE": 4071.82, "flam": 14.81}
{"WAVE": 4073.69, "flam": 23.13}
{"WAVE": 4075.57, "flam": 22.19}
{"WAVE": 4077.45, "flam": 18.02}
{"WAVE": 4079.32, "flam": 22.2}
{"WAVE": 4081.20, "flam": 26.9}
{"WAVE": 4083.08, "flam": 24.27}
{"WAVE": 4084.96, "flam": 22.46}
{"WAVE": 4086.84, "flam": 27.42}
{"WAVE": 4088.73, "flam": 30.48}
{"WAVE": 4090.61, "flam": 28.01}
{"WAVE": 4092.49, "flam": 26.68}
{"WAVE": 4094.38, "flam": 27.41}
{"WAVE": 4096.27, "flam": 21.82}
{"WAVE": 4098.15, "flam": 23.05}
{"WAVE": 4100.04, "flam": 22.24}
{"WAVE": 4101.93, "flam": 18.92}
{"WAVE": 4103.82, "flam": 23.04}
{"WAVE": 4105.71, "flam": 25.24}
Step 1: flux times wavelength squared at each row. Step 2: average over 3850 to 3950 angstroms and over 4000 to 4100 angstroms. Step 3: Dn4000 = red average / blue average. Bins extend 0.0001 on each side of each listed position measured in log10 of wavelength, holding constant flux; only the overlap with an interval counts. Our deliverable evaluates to 2.12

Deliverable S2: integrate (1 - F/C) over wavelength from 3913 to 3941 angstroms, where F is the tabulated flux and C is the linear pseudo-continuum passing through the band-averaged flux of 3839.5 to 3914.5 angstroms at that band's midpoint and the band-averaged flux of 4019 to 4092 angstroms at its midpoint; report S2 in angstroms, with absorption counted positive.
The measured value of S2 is 7.3 angstroms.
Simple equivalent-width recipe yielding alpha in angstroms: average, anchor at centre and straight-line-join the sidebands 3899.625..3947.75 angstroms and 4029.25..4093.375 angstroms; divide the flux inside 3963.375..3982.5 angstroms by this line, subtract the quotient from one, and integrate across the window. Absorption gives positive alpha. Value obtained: 5.0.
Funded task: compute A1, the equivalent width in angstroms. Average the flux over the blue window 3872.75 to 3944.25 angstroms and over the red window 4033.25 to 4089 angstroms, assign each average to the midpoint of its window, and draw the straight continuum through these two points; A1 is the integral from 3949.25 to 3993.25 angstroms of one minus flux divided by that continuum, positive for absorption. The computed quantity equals 3.0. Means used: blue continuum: 12.1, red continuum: 21.8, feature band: 15.1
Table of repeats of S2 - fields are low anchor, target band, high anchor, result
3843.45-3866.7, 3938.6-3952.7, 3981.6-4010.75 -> 3.5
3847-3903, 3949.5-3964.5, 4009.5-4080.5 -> 1.6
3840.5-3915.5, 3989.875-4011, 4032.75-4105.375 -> -4.2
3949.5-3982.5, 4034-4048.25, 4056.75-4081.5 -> -1.7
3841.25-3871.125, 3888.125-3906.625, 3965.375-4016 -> -2.5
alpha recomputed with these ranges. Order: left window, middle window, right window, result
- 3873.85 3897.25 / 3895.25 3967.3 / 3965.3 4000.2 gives 8.61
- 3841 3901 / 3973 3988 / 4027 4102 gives -0.54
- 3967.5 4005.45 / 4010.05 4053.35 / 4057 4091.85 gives -4.61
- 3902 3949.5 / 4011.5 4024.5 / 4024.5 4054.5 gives -3.07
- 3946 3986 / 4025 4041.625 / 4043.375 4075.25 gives -3.56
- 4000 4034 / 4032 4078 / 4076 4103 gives 5.39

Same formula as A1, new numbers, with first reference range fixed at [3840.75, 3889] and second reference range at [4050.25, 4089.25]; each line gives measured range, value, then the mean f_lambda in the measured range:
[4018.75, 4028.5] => -2.8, 25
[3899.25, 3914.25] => -3.2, 15.1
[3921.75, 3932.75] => 3.3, 9.57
